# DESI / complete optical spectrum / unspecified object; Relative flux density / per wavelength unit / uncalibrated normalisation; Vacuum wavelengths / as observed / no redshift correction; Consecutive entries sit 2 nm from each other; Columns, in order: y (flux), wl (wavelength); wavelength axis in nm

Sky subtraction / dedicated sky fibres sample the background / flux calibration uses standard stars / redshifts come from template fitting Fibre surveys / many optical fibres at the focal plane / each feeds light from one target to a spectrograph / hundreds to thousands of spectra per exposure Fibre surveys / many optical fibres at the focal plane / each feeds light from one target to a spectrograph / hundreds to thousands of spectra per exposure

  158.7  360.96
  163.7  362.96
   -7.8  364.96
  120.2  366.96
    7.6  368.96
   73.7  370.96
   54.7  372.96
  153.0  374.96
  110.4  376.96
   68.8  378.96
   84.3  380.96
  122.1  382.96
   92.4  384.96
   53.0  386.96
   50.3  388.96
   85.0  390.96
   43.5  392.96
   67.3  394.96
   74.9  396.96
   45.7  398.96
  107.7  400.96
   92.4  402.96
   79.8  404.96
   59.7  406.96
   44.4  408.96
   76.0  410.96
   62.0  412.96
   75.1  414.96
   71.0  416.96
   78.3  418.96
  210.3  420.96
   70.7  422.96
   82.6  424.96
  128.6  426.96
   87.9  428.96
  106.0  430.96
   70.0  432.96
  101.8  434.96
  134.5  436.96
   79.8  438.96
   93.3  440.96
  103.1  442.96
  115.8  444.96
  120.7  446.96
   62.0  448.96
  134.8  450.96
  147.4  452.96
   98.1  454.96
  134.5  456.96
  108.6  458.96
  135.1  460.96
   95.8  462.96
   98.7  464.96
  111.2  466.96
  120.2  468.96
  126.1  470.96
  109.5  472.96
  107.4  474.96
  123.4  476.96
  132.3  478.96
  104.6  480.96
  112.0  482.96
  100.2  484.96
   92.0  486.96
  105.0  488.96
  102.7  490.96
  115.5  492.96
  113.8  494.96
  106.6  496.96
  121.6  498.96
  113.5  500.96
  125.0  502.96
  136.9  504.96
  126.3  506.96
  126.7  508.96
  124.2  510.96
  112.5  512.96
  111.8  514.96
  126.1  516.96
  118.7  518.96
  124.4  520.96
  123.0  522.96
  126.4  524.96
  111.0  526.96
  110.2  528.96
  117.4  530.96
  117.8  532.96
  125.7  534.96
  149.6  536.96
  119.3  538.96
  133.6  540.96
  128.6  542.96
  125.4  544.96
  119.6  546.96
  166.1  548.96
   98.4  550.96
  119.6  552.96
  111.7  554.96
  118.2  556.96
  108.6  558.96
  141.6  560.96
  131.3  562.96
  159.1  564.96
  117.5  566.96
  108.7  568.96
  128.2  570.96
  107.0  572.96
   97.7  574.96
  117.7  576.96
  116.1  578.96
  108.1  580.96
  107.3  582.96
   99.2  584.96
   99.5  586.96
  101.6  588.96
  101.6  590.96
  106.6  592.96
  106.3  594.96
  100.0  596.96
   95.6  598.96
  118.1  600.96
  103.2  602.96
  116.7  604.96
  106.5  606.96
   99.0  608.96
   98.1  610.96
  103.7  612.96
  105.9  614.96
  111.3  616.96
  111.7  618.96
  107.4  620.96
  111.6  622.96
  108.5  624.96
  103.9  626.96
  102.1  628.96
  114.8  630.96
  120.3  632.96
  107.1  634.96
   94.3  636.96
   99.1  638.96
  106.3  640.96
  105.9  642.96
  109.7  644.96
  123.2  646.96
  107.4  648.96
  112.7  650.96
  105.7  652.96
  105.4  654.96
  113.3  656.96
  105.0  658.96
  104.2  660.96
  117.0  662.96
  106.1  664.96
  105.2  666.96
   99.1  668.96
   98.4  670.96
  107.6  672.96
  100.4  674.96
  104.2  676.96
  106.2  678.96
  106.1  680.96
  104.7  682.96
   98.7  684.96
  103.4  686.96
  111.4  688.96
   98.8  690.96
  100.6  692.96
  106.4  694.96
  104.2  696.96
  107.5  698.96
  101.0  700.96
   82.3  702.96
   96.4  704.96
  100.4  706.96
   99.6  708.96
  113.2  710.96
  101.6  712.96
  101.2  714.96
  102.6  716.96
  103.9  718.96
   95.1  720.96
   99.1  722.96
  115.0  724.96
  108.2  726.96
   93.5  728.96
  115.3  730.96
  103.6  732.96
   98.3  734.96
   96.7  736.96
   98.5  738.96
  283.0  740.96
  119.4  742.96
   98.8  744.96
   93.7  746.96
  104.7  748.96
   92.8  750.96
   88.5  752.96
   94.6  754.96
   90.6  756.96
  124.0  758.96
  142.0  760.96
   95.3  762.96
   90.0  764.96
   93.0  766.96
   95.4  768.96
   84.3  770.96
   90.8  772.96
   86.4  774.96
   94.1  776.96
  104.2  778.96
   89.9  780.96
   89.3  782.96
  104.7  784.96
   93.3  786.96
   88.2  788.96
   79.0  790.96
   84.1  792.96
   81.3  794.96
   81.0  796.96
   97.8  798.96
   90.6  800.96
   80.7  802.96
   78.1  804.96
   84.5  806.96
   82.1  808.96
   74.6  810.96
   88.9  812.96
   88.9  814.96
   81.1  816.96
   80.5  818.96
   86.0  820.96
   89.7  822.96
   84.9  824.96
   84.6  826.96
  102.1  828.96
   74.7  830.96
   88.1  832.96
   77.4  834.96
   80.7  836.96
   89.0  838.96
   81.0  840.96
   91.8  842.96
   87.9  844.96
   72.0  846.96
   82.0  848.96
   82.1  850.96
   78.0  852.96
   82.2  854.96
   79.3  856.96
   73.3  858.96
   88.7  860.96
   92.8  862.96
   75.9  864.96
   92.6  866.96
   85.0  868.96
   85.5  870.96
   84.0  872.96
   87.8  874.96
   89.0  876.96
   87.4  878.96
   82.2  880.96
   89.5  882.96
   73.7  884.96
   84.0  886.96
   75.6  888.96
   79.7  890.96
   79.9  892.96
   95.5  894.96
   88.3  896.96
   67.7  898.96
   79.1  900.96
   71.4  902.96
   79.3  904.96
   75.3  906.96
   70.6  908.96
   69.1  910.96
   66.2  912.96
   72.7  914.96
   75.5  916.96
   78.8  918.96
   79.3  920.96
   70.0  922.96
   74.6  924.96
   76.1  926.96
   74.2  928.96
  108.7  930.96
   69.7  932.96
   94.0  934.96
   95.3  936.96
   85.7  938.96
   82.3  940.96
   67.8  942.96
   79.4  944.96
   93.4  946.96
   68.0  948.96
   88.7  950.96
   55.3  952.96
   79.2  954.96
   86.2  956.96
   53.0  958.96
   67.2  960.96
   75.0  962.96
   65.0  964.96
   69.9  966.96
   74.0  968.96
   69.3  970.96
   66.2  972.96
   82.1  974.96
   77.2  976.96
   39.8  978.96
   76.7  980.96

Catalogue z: 0.129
